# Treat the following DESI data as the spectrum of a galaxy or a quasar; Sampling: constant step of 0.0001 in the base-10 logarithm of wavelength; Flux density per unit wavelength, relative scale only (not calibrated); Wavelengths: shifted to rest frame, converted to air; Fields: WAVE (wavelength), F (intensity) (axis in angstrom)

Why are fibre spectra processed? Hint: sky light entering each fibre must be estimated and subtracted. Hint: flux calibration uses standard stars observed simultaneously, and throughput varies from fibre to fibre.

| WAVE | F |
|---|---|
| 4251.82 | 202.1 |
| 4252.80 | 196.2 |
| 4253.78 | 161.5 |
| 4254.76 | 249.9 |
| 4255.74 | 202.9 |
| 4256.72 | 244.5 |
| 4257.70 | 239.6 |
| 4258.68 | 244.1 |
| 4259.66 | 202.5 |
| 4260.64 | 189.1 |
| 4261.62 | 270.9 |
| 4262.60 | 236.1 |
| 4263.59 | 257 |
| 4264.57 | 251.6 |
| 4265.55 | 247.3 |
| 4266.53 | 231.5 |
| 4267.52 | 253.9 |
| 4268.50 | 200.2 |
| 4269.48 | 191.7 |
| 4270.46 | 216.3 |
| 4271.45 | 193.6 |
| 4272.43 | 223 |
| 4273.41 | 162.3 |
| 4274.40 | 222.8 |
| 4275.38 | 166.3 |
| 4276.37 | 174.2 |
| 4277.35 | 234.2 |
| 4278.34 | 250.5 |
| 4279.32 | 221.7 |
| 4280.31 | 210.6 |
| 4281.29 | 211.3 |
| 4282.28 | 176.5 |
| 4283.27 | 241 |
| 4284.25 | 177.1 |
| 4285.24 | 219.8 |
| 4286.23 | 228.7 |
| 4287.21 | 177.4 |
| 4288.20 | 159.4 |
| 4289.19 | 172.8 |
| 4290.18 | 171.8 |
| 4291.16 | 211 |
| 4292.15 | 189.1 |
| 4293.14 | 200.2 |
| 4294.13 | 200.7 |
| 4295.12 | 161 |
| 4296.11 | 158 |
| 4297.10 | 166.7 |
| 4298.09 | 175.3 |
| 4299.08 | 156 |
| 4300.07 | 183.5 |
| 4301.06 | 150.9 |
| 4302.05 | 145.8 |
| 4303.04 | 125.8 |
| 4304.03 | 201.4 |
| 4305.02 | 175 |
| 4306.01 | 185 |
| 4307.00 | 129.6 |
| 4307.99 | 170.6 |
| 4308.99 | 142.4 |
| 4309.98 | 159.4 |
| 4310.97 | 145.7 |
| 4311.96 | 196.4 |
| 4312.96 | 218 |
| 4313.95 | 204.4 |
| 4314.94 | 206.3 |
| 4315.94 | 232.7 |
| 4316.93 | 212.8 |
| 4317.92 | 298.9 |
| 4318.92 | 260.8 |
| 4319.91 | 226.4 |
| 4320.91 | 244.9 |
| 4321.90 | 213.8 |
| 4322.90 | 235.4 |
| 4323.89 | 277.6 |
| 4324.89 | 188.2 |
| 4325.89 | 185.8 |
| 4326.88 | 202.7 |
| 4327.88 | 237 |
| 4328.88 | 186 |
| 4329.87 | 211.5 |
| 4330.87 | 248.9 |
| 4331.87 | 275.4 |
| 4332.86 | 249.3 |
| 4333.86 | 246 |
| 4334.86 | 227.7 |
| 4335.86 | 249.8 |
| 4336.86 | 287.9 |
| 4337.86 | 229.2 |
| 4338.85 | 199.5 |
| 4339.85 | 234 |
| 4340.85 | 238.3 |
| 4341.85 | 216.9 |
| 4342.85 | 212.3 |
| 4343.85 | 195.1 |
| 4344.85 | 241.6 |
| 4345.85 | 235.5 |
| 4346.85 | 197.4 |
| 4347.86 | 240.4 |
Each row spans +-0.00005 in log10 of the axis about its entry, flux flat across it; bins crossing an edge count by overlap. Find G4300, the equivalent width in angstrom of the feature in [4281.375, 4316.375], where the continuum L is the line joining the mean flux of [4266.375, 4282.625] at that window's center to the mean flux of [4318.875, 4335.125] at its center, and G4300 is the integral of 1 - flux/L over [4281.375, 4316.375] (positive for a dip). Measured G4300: 6.0 angstrom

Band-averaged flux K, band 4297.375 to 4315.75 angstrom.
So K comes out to 172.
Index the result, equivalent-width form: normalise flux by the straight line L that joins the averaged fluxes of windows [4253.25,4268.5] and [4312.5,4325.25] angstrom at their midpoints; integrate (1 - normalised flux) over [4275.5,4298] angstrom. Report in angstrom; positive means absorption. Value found 3.6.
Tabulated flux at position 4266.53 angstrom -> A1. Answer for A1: 231.5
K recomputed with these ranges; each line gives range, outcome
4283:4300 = 185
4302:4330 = 202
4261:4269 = 243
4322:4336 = 229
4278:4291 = 201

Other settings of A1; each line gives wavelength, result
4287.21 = 177.4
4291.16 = 211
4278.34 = 250.5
